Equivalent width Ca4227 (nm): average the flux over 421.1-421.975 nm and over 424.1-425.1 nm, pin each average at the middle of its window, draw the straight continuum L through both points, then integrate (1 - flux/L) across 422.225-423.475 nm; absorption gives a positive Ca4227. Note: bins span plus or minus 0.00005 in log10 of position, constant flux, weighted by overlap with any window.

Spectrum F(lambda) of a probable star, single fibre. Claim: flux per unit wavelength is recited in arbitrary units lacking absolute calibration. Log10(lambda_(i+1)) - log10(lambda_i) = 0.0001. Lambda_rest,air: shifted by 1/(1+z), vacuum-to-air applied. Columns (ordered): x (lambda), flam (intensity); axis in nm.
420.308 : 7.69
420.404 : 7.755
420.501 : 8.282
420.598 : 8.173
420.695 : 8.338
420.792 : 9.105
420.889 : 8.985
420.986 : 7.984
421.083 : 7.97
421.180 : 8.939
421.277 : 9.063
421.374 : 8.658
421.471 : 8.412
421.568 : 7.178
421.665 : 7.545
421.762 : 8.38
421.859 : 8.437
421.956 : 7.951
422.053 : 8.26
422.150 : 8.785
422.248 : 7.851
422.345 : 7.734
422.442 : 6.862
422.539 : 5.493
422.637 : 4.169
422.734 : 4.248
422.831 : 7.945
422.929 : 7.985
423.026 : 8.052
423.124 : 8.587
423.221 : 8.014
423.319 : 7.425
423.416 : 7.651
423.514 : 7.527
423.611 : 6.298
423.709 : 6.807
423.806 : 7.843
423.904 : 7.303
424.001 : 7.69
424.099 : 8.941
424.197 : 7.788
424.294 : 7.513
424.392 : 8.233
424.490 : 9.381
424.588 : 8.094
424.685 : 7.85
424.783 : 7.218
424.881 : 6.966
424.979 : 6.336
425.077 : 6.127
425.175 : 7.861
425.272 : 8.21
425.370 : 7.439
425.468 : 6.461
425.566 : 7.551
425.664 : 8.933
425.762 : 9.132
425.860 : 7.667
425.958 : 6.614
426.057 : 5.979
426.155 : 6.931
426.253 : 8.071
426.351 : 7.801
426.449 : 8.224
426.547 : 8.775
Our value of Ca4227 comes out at 0.15 nm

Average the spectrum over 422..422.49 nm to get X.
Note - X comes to 7.9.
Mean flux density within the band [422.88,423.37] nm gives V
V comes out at 8.01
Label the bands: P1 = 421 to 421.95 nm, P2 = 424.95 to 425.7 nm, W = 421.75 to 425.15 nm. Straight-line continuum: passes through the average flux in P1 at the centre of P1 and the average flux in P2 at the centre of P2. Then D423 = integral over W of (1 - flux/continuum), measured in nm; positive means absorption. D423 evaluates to 0.14 nm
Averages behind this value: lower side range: 8.26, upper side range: 7.37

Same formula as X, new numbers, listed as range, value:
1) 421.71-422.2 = 8.36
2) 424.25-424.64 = 8.31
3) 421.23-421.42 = 8.86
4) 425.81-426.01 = 7.11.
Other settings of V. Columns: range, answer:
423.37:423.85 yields 7.22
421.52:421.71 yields 7.36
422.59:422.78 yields 4.22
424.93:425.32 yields 7.14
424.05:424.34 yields 8.09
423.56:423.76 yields 6.61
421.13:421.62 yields 8.44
